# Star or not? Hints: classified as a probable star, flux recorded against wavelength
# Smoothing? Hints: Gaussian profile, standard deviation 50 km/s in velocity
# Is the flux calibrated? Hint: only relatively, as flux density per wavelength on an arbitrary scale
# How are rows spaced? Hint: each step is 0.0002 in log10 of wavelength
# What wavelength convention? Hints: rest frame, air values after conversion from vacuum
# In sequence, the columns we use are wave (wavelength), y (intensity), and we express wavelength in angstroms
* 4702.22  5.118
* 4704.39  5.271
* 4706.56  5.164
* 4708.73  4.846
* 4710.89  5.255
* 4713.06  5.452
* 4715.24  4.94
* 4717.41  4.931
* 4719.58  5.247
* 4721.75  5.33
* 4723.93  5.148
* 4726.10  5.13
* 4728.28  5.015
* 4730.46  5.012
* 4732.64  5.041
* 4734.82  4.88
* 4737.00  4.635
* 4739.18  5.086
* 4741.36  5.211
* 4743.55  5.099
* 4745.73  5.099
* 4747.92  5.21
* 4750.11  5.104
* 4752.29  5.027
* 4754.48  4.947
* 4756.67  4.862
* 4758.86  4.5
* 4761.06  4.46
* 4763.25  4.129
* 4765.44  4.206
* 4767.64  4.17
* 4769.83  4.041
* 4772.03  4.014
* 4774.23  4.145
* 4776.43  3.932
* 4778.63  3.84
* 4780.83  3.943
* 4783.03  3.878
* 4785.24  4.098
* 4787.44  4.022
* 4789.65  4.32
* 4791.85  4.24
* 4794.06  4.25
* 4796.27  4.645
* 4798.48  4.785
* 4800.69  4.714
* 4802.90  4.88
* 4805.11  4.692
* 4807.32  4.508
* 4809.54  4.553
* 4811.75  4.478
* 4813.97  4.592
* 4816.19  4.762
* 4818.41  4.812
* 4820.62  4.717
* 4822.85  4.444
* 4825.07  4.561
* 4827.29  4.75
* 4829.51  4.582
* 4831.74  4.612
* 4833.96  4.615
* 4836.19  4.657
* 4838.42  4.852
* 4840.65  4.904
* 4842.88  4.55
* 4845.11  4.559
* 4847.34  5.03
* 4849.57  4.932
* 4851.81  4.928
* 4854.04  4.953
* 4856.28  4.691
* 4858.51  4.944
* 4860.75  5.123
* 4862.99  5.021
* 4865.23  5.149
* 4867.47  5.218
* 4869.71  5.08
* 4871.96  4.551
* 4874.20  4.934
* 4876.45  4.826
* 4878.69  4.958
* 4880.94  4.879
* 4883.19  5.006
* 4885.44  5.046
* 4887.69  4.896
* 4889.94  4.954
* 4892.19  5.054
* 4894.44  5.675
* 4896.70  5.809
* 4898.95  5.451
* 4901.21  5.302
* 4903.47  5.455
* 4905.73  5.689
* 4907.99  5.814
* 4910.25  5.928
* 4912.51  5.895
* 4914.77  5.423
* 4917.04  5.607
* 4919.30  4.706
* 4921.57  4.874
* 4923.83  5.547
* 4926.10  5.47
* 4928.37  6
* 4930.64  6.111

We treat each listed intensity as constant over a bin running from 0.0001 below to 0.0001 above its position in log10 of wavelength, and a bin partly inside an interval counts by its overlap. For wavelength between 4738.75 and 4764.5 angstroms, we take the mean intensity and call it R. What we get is 4.89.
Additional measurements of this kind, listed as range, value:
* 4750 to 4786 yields 4.29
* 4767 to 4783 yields 4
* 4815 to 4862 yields 4.76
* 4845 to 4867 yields 4.96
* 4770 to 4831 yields 4.41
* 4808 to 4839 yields 4.64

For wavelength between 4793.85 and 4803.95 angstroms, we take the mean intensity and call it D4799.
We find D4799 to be 4.69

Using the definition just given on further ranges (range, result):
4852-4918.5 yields 5.21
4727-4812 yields 4.56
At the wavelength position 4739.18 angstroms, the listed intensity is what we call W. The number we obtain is 5.086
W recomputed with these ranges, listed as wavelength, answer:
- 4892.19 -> 5.054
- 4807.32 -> 4.508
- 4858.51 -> 4.944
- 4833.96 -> 4.615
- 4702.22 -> 5.118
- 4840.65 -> 4.904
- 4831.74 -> 4.612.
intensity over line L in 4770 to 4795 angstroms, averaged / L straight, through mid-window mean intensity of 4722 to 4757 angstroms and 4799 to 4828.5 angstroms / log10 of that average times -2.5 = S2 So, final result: 0.19 mag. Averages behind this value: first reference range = 5.04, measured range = 4.06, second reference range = 4.65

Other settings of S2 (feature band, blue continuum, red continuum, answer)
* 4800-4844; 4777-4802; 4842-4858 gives -0.03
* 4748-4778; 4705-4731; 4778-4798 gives 0.02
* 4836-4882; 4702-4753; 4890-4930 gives 0.10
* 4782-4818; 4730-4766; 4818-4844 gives 0.06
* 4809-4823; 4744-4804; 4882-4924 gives 0.02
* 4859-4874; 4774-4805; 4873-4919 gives 0.00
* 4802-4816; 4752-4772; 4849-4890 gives 0.01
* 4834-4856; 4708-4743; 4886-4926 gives 0.11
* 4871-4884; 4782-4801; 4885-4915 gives 0.08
